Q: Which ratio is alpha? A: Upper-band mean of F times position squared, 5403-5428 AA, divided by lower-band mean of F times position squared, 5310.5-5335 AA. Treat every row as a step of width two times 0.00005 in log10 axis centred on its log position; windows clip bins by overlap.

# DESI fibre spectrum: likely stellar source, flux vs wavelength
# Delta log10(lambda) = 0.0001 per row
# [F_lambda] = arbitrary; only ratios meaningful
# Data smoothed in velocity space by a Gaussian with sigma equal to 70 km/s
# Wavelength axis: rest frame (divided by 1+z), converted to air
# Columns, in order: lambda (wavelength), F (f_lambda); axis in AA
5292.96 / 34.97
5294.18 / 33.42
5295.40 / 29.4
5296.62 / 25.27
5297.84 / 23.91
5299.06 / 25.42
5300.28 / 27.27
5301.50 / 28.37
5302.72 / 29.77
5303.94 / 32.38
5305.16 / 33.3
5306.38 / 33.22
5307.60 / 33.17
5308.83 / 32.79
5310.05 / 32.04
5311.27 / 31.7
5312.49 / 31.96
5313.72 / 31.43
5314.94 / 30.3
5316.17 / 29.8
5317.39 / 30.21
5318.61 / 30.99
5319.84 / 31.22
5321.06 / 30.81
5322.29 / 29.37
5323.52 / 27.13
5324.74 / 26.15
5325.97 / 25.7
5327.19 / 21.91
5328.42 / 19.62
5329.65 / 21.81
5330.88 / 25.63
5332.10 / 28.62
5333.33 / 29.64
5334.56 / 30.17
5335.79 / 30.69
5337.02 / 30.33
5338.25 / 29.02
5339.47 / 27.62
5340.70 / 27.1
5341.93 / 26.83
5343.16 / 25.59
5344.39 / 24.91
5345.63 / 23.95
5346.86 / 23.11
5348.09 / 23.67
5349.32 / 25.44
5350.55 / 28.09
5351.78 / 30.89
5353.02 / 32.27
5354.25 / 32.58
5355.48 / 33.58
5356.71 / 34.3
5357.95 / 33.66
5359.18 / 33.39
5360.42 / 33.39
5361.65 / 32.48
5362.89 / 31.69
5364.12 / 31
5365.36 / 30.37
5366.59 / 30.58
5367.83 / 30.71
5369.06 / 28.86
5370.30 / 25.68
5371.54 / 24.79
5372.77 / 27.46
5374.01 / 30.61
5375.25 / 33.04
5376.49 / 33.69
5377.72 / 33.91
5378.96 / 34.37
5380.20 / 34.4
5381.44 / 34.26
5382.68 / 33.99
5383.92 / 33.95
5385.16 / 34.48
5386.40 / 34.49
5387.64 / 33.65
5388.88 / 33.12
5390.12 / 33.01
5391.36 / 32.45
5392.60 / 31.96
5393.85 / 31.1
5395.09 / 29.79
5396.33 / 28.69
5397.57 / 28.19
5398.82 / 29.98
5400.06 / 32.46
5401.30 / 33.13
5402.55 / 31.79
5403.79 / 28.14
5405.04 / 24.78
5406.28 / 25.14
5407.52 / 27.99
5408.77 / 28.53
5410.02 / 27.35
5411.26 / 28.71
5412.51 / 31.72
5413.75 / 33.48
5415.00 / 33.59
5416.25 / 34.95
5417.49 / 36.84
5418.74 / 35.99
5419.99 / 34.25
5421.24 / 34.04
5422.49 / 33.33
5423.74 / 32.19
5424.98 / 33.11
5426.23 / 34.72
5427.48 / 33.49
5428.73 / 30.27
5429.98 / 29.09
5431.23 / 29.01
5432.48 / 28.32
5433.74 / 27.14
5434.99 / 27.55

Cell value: 1.2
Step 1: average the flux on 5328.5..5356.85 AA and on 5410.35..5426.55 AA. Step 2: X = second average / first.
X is 1.20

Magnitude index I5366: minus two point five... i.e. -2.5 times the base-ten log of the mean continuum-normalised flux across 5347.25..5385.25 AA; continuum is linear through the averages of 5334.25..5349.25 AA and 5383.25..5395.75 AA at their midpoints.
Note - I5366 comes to -0.05 mag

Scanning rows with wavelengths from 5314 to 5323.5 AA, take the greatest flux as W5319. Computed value 31.22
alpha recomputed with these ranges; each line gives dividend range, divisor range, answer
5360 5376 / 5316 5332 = 1.13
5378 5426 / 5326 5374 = 1.14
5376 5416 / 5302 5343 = 1.11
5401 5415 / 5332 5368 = 1.01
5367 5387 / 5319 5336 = 1.20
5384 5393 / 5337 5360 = 1.18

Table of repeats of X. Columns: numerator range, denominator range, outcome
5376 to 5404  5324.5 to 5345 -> 1.22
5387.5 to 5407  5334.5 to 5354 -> 1.10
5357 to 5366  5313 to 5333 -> 1.17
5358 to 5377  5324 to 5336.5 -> 1.17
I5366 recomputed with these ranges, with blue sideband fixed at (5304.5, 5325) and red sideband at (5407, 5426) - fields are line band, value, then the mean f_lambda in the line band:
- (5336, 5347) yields 0.172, 26.8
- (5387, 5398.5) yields 0.029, 31.3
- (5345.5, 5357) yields 0.096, 28.9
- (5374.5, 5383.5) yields -0.065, 33.9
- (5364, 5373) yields 0.114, 28.6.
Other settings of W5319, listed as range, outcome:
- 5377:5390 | 34.49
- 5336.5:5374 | 34.3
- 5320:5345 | 30.81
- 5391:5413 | 33.13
